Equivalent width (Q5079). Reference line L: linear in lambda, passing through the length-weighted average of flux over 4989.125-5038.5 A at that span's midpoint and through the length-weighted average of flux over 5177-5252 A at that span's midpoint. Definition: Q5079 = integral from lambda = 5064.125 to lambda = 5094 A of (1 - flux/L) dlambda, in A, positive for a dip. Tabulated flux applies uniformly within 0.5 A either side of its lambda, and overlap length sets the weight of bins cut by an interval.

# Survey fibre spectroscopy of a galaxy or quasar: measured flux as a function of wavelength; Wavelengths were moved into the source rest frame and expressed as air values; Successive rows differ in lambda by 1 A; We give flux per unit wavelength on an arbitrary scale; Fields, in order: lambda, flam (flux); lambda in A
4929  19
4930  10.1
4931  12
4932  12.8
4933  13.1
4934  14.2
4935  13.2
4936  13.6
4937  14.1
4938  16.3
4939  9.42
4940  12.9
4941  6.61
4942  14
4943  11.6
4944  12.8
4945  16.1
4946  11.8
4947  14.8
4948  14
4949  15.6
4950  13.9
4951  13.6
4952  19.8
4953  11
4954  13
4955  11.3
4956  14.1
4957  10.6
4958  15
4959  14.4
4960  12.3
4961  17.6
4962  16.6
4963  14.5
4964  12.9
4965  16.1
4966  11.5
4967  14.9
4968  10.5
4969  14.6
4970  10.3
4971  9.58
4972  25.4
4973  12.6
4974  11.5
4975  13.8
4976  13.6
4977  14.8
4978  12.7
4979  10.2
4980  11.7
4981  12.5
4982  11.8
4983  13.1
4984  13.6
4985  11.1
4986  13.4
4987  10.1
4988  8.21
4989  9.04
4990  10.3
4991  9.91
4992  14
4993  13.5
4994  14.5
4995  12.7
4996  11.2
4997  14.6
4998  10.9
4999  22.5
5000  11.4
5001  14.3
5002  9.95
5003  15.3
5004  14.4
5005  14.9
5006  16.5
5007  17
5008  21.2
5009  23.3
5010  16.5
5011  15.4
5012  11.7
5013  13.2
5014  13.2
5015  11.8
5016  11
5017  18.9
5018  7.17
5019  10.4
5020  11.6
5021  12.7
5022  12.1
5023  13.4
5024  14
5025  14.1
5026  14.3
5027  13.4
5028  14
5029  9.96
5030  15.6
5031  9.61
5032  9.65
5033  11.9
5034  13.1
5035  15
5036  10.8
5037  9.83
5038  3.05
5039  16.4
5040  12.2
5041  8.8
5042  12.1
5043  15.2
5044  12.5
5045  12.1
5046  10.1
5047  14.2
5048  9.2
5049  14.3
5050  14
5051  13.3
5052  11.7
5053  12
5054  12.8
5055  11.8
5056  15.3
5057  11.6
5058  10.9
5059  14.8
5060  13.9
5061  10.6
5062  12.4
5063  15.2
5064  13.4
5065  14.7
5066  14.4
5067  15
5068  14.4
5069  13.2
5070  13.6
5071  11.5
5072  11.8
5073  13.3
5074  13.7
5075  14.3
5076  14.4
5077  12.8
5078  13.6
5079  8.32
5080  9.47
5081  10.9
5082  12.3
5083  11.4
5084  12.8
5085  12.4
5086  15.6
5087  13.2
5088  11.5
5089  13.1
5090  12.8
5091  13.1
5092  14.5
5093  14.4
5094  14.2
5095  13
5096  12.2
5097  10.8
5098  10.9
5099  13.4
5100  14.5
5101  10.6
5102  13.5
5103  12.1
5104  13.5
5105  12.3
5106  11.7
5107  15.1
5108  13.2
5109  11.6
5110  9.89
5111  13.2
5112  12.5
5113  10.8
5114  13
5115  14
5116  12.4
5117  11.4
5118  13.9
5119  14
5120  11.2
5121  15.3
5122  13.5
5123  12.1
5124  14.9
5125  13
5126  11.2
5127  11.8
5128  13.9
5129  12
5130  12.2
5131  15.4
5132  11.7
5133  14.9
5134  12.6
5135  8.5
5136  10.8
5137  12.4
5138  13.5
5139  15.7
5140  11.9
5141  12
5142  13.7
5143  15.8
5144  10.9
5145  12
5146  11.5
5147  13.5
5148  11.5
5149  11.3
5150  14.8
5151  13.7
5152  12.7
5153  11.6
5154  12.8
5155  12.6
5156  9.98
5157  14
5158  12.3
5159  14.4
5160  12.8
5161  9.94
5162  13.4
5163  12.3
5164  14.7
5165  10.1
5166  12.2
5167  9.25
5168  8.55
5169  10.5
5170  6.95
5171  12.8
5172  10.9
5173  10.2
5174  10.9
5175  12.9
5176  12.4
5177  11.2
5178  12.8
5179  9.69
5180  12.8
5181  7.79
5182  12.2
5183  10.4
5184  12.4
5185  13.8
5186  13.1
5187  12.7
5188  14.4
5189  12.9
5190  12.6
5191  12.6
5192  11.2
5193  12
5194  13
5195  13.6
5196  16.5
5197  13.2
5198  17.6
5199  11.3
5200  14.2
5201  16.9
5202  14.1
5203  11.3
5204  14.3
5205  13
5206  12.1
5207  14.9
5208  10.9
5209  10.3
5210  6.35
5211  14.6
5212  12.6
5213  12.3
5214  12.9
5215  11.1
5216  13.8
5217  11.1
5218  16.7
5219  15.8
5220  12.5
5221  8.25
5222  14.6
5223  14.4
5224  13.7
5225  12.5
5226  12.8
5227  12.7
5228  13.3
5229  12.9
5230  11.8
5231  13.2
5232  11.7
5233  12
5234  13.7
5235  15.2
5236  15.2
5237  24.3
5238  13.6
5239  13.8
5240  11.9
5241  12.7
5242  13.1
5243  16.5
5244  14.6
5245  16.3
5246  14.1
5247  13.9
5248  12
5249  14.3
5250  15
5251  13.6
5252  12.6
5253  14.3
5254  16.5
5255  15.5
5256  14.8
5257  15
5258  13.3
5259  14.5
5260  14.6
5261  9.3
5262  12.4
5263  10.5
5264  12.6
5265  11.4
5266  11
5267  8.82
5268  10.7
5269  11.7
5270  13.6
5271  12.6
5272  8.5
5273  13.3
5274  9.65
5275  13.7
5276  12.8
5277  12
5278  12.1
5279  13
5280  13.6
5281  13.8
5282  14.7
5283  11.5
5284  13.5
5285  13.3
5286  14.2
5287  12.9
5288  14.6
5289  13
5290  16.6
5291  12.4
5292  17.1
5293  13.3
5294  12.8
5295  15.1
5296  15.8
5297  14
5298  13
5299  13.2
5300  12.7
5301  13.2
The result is 0.48 A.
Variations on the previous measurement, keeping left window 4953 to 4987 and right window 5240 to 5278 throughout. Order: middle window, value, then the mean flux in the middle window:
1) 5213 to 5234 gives 0.22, 12.9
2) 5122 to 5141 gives 0.62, 12.7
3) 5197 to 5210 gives -0.08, 13.1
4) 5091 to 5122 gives 0.87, 12.8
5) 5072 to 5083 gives 0.78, 12.2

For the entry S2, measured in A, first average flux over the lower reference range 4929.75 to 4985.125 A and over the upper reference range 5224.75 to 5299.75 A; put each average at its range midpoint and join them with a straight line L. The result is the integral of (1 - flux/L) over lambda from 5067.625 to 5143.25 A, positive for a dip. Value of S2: 3.5 A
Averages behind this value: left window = 13.3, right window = 13.4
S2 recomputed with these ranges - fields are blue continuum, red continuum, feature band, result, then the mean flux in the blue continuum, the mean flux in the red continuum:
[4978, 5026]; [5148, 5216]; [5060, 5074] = -0.5 A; 13.3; 12.3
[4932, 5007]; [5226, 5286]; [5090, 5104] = 0.4 A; 13.3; 13.3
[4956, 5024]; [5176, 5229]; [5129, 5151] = 0.5 A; 13.5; 12.8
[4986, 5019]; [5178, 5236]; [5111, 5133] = 0.4 A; 13.7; 12.8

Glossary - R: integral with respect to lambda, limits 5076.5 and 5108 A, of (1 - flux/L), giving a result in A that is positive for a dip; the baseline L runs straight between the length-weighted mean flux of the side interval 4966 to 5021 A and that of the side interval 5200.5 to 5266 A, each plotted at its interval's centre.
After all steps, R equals 1.85 A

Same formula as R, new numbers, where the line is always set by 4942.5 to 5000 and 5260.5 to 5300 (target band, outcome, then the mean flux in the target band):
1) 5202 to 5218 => 0.7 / 12.3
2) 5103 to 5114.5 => 0.6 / 12.4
